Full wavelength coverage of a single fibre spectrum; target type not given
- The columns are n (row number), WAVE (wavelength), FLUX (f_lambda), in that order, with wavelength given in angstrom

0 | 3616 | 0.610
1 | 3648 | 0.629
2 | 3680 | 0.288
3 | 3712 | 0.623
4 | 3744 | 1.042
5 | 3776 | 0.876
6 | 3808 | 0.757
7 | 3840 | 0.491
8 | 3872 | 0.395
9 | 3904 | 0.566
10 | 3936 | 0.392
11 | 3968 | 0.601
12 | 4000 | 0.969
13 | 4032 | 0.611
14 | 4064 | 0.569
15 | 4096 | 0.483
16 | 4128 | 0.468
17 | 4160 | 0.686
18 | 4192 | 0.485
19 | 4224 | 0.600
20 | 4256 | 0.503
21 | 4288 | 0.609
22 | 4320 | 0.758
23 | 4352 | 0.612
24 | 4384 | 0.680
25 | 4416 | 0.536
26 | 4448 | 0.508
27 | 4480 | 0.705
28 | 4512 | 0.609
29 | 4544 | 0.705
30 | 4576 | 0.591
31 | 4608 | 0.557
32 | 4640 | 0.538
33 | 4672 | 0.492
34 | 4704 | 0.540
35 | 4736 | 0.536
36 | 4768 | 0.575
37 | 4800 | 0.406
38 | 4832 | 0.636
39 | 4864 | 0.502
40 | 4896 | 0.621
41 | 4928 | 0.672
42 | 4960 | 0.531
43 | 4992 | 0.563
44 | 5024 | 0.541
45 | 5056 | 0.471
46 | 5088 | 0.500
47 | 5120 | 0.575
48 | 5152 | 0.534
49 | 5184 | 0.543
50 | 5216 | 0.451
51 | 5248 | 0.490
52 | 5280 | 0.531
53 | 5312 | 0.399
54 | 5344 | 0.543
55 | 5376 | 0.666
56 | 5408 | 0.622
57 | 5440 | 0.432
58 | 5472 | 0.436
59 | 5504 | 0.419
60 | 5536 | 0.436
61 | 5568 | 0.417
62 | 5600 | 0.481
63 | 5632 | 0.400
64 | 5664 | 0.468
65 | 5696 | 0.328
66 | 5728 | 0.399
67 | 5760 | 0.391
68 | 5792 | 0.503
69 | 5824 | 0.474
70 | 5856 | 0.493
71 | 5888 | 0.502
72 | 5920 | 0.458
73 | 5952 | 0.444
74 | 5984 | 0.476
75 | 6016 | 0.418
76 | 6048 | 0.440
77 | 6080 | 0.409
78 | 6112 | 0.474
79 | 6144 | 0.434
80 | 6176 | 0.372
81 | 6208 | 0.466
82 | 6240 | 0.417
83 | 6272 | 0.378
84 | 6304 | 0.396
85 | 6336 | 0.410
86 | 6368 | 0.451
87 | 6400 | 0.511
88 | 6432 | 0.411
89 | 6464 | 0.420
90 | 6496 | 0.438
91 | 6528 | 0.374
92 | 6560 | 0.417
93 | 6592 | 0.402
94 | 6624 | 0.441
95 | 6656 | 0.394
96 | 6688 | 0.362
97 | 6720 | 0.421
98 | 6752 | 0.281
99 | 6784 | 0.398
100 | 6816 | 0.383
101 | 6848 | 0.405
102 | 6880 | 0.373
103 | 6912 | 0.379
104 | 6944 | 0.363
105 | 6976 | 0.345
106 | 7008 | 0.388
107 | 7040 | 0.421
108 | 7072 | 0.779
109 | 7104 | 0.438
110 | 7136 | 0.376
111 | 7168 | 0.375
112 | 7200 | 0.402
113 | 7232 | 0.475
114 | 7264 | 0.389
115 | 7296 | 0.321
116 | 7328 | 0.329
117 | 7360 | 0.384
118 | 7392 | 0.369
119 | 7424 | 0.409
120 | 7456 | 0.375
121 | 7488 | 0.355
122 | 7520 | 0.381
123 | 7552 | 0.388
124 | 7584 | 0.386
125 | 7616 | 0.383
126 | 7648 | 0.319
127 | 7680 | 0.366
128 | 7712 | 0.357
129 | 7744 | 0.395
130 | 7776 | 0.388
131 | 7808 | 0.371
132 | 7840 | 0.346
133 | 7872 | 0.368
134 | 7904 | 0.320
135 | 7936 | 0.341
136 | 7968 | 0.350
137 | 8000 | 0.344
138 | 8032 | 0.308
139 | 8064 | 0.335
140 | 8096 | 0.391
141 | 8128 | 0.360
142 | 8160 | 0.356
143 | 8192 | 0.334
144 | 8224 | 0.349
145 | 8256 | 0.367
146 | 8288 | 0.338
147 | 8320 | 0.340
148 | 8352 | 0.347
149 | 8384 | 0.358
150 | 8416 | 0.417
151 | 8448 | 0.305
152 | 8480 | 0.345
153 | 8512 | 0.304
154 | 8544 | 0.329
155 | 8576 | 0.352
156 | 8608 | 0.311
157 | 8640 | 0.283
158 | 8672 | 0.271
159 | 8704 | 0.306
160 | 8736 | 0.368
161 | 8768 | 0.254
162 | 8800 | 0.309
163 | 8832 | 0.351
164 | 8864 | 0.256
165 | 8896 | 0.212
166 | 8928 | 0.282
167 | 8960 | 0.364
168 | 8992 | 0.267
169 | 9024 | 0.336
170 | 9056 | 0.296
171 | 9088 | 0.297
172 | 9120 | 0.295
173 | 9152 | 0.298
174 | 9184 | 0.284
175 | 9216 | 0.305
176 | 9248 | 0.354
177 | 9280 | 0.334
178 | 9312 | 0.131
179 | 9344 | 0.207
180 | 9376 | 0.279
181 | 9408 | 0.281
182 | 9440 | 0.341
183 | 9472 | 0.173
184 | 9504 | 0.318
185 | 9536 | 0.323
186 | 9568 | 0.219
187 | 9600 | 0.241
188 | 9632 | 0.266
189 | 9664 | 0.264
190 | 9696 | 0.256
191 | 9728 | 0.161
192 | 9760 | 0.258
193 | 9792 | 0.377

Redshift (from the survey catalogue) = 0.08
